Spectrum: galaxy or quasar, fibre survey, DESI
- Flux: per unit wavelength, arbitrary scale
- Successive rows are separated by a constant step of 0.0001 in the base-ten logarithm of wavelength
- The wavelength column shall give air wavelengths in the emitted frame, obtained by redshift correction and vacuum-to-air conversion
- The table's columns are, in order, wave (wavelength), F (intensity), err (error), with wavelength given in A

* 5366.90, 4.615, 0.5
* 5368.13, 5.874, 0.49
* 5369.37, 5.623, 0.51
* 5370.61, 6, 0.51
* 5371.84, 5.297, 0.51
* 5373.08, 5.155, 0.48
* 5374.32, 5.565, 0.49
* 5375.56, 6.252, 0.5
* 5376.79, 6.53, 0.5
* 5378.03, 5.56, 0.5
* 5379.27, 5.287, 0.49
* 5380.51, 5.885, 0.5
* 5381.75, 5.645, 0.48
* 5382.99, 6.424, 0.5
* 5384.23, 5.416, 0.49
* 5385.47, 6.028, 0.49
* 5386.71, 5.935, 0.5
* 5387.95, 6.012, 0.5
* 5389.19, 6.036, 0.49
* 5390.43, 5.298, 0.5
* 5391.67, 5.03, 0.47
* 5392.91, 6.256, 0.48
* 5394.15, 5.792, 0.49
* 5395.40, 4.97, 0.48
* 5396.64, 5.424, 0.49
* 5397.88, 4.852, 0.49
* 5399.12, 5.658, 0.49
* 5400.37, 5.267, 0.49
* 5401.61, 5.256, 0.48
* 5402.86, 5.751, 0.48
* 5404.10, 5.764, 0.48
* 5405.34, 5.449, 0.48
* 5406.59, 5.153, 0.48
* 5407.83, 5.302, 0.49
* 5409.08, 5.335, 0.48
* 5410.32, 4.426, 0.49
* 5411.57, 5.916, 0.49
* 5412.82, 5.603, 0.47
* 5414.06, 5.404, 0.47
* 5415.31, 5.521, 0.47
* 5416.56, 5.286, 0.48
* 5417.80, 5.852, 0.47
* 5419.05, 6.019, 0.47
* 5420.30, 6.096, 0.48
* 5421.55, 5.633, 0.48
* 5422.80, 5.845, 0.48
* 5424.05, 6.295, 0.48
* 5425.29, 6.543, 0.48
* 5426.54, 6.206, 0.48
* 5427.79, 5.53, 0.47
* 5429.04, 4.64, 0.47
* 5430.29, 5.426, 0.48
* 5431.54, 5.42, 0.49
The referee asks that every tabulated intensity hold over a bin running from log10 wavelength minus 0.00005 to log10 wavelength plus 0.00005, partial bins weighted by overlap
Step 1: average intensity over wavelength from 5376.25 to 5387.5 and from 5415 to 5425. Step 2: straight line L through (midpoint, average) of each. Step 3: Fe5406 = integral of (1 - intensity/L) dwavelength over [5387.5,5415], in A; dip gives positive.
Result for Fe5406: 1.90 A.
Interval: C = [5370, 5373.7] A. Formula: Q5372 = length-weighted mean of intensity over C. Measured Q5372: 5.49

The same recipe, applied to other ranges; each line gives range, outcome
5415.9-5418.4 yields 5.58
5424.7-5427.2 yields 6.36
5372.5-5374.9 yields 5.35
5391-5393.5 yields 5.64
